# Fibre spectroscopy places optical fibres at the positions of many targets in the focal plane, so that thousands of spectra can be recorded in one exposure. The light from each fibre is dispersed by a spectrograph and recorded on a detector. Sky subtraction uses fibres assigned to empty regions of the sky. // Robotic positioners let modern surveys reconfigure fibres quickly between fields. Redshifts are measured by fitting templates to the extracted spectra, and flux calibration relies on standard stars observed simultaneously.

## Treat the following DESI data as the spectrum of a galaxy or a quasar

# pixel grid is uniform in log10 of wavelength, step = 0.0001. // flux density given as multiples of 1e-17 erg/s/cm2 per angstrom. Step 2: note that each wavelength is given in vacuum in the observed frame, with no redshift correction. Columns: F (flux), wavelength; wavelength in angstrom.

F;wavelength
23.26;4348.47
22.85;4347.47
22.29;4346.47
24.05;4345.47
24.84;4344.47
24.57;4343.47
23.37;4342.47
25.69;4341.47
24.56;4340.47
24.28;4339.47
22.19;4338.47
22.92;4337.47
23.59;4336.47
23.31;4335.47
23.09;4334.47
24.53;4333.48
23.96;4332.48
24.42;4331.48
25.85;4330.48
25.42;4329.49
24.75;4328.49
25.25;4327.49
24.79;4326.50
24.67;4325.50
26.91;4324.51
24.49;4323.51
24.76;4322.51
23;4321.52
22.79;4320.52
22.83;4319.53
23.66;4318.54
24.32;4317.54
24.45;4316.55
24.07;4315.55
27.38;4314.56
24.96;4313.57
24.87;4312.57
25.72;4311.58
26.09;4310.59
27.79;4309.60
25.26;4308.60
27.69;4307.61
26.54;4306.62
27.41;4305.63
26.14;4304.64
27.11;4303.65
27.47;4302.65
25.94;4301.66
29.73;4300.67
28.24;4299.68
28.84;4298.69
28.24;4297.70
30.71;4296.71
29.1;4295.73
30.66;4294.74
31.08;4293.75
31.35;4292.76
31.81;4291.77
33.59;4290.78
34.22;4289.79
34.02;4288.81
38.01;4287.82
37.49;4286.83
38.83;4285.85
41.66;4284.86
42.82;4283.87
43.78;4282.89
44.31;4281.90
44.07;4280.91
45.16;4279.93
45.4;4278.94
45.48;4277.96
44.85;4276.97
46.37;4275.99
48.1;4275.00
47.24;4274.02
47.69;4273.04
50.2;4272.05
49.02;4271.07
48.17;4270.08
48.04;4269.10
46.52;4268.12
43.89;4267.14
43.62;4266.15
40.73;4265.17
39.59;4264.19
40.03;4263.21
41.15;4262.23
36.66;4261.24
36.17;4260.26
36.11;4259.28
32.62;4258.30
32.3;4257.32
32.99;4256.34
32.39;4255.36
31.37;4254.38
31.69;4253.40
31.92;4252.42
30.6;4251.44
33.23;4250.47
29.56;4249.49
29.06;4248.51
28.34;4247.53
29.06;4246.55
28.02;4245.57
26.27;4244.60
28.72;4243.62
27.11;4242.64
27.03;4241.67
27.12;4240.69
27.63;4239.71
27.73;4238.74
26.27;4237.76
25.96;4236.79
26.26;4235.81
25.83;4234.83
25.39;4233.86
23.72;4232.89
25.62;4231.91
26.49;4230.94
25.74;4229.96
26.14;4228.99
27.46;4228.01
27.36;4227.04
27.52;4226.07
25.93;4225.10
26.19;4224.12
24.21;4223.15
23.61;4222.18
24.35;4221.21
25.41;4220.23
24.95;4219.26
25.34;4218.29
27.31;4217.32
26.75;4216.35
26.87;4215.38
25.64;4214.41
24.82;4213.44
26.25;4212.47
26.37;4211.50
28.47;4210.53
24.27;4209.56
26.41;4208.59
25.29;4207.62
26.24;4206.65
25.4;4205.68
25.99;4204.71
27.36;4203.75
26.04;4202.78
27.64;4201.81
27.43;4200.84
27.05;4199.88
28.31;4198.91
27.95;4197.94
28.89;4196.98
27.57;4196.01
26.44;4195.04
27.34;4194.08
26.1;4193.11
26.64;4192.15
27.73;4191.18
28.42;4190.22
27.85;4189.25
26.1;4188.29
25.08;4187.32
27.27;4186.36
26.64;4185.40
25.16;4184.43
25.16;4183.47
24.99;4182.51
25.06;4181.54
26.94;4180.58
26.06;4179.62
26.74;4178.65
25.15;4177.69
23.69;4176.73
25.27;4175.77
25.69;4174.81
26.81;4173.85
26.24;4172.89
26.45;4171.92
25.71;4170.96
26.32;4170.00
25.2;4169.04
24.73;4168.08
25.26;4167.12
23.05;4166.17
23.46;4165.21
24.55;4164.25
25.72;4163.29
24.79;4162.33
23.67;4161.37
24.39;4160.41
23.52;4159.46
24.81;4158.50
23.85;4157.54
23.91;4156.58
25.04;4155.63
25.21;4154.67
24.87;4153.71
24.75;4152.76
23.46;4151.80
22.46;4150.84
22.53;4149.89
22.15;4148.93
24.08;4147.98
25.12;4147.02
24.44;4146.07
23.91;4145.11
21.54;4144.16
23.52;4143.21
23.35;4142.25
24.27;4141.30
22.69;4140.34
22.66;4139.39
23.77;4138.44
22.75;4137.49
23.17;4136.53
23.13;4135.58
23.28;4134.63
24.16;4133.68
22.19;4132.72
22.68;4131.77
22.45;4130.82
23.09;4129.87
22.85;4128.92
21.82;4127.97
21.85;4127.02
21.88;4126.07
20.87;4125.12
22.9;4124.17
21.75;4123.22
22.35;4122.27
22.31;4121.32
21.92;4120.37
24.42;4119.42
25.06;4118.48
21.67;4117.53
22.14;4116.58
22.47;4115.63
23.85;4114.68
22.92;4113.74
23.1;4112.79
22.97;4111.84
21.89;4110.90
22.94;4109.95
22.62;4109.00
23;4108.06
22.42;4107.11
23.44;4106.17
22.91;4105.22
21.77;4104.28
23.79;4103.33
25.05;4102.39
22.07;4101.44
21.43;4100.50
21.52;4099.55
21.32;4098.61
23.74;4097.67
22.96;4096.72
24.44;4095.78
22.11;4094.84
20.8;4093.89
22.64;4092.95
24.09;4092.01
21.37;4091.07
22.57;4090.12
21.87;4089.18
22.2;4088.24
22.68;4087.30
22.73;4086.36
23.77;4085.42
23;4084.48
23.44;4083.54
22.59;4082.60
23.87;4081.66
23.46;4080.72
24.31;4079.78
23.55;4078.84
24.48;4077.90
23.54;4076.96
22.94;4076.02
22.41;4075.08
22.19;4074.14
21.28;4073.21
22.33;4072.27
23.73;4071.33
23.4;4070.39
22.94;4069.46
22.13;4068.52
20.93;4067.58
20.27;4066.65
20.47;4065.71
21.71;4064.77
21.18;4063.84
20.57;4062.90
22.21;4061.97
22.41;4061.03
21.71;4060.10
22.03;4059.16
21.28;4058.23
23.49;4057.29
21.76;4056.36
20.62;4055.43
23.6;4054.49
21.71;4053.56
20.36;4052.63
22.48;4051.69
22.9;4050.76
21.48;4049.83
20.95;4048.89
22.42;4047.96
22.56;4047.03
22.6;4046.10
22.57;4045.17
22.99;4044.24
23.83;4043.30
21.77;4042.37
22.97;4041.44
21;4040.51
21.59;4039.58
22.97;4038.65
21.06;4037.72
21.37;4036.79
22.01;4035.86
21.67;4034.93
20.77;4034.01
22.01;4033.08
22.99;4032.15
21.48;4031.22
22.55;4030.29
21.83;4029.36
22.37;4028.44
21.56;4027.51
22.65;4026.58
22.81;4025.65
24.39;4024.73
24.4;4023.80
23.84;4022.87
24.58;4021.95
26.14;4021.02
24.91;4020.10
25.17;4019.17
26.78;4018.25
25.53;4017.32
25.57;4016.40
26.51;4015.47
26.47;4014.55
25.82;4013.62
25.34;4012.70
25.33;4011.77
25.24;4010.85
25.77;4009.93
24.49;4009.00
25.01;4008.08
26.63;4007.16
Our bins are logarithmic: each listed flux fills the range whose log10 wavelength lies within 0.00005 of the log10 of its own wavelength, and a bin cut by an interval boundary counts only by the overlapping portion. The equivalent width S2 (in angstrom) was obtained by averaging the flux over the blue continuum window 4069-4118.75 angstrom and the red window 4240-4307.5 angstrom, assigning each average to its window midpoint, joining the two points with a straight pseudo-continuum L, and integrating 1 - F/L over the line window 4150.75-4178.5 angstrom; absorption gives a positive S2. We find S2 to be 3.1 angstrom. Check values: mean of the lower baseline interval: 22.9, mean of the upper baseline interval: 35.7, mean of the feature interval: 24.8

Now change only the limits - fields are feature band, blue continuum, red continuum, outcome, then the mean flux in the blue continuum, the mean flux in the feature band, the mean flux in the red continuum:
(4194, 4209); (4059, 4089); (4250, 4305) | 2.32 angstrom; 22.5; 27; 37.5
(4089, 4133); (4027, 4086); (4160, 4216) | 2.27 angstrom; 22.3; 22.6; 26.1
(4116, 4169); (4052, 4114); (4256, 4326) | 5.06 angstrom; 22.5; 23.4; 34.3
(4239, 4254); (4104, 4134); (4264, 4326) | 0.92 angstrom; 22.6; 29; 34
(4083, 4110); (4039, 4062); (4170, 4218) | 0.91 angstrom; 22.1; 22.7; 26.4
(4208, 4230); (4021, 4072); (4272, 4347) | 1.12 angstrom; 22.2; 26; 30.1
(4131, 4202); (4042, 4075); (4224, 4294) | 9.77 angstrom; 22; 25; 35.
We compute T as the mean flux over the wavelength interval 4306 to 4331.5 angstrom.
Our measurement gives 25.1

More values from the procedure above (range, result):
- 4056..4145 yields 22.6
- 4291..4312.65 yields 28.2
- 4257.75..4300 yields 39.7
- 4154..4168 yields 24.4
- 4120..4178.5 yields 23.8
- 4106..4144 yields 22.8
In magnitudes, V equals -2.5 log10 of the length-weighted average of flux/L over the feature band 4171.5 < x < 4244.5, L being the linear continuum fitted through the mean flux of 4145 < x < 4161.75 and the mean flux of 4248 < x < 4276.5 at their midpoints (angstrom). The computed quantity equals 0.19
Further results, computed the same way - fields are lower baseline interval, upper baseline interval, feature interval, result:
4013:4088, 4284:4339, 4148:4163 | 0.03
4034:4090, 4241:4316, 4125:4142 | 0.16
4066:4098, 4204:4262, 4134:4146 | 0.07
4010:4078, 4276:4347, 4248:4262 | -0.18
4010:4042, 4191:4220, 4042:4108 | 0.09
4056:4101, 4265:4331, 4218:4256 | 0.11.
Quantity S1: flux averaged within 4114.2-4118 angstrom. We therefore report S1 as 22.5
